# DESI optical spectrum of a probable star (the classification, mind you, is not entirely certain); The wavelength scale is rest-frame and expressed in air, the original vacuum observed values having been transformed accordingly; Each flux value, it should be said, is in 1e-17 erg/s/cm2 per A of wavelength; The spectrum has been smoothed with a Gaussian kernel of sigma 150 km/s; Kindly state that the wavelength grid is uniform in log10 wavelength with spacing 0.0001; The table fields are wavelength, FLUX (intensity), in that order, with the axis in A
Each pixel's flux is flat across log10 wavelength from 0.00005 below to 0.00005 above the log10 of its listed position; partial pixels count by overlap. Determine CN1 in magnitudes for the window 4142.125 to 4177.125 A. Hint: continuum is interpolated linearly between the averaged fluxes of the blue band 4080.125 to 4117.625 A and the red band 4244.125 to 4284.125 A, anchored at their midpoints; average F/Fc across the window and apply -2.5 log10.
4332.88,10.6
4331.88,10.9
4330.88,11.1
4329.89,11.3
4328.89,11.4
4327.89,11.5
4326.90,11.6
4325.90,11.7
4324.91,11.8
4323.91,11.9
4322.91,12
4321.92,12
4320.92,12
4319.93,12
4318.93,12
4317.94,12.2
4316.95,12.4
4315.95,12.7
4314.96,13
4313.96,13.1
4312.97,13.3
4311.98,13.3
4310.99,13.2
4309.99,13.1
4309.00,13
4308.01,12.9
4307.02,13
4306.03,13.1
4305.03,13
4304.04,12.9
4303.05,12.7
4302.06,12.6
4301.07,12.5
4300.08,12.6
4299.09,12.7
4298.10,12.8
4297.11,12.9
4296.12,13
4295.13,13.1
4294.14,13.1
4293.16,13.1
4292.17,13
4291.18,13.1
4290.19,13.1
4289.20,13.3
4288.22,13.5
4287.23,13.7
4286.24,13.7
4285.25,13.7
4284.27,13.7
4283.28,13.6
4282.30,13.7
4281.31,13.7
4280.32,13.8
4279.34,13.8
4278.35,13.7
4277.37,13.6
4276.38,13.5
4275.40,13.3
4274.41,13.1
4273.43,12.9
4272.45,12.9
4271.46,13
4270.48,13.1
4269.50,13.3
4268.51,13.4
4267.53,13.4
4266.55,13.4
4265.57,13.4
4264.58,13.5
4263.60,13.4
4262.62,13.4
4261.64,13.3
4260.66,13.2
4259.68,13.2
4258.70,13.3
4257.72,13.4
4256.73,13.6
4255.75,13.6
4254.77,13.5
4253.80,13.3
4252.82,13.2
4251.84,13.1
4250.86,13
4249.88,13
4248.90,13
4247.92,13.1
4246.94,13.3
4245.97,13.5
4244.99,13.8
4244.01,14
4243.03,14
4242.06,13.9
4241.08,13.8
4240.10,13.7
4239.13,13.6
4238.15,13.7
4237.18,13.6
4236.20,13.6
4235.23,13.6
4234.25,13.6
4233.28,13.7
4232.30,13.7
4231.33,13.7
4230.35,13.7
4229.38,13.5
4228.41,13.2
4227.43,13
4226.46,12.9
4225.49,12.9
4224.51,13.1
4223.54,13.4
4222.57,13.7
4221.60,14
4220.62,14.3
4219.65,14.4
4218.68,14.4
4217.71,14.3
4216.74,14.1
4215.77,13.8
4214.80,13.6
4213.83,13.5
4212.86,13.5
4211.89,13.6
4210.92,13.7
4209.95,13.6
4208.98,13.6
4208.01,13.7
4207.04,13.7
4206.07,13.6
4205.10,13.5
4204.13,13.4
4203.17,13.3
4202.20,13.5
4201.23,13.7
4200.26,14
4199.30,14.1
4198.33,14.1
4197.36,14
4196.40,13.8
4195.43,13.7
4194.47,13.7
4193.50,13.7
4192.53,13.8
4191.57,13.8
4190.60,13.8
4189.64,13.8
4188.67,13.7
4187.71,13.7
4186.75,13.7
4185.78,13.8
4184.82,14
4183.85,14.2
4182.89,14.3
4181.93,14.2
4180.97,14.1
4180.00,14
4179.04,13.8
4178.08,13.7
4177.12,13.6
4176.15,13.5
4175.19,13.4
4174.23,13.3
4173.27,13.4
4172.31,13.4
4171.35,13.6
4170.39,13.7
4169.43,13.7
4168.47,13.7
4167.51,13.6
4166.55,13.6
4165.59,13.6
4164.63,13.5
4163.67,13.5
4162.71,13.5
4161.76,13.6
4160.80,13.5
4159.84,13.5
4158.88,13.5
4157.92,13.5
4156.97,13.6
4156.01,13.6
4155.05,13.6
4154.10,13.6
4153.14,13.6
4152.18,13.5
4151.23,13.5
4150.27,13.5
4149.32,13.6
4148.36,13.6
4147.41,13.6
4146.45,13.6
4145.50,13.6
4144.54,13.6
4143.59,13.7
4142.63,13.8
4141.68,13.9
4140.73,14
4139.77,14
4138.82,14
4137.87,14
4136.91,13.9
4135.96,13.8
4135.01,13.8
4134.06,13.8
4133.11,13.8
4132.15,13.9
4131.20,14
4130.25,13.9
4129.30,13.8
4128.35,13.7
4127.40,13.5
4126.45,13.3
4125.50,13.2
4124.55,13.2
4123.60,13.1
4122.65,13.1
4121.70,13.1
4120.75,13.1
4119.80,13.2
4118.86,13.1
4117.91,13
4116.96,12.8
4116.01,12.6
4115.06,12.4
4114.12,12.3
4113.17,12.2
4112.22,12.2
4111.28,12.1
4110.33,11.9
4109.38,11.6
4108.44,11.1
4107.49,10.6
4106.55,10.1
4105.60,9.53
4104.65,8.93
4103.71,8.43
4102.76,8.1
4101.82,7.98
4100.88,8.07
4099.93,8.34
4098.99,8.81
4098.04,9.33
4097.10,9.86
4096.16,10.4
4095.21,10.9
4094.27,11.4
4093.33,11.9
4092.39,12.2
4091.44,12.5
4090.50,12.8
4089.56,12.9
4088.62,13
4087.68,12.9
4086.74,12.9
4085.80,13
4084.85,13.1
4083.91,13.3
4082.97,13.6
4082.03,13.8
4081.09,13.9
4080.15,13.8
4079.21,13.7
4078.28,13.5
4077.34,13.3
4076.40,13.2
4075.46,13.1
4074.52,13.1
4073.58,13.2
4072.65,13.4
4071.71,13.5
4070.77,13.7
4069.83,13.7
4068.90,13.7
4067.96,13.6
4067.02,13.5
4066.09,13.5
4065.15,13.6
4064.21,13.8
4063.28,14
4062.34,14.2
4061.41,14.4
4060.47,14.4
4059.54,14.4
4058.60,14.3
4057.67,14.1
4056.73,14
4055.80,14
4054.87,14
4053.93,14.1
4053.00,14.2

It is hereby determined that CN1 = -0.12 mag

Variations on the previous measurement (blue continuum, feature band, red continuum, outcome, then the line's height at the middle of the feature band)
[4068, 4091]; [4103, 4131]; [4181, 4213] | 0.11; 13.5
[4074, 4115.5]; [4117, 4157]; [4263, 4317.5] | -0.14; 12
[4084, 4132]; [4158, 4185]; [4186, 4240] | -0.06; 12.9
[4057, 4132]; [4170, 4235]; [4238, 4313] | -0.06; 13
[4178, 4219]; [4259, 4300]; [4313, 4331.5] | -0.06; 12.6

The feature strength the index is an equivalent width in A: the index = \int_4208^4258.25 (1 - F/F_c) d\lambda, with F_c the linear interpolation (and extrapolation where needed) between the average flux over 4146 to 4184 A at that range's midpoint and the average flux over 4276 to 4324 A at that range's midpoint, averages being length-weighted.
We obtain -1.0 A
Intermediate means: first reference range 13.6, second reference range 13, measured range 13.6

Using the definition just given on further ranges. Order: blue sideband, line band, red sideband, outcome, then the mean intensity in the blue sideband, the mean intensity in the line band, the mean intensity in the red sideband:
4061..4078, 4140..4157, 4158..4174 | -0.1 A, 13.6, 13.6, 13.5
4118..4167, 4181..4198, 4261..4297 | -0.5 A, 13.6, 13.9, 13.4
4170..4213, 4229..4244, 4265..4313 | -0.2 A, 13.7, 13.7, 13.2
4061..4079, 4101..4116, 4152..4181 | 3.3 A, 13.6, 10.6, 13.6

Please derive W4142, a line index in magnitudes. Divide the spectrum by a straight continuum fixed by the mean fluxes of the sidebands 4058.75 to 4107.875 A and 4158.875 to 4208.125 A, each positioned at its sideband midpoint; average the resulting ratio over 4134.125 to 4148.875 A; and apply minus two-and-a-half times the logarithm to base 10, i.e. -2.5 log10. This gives -0.06 mag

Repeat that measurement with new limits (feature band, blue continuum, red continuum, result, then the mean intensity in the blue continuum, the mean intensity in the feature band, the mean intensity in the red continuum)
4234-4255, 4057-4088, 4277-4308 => -0.02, 13.6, 13.5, 13.2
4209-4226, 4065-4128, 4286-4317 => -0.09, 12.2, 13.8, 13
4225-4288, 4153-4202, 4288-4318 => -0.02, 13.7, 13.4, 13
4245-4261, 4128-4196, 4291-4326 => -0.02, 13.7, 13.3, 12.7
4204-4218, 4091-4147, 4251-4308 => -0.07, 12.2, 13.7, 13.2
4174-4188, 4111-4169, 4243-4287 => -0.03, 13.4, 13.8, 13.4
